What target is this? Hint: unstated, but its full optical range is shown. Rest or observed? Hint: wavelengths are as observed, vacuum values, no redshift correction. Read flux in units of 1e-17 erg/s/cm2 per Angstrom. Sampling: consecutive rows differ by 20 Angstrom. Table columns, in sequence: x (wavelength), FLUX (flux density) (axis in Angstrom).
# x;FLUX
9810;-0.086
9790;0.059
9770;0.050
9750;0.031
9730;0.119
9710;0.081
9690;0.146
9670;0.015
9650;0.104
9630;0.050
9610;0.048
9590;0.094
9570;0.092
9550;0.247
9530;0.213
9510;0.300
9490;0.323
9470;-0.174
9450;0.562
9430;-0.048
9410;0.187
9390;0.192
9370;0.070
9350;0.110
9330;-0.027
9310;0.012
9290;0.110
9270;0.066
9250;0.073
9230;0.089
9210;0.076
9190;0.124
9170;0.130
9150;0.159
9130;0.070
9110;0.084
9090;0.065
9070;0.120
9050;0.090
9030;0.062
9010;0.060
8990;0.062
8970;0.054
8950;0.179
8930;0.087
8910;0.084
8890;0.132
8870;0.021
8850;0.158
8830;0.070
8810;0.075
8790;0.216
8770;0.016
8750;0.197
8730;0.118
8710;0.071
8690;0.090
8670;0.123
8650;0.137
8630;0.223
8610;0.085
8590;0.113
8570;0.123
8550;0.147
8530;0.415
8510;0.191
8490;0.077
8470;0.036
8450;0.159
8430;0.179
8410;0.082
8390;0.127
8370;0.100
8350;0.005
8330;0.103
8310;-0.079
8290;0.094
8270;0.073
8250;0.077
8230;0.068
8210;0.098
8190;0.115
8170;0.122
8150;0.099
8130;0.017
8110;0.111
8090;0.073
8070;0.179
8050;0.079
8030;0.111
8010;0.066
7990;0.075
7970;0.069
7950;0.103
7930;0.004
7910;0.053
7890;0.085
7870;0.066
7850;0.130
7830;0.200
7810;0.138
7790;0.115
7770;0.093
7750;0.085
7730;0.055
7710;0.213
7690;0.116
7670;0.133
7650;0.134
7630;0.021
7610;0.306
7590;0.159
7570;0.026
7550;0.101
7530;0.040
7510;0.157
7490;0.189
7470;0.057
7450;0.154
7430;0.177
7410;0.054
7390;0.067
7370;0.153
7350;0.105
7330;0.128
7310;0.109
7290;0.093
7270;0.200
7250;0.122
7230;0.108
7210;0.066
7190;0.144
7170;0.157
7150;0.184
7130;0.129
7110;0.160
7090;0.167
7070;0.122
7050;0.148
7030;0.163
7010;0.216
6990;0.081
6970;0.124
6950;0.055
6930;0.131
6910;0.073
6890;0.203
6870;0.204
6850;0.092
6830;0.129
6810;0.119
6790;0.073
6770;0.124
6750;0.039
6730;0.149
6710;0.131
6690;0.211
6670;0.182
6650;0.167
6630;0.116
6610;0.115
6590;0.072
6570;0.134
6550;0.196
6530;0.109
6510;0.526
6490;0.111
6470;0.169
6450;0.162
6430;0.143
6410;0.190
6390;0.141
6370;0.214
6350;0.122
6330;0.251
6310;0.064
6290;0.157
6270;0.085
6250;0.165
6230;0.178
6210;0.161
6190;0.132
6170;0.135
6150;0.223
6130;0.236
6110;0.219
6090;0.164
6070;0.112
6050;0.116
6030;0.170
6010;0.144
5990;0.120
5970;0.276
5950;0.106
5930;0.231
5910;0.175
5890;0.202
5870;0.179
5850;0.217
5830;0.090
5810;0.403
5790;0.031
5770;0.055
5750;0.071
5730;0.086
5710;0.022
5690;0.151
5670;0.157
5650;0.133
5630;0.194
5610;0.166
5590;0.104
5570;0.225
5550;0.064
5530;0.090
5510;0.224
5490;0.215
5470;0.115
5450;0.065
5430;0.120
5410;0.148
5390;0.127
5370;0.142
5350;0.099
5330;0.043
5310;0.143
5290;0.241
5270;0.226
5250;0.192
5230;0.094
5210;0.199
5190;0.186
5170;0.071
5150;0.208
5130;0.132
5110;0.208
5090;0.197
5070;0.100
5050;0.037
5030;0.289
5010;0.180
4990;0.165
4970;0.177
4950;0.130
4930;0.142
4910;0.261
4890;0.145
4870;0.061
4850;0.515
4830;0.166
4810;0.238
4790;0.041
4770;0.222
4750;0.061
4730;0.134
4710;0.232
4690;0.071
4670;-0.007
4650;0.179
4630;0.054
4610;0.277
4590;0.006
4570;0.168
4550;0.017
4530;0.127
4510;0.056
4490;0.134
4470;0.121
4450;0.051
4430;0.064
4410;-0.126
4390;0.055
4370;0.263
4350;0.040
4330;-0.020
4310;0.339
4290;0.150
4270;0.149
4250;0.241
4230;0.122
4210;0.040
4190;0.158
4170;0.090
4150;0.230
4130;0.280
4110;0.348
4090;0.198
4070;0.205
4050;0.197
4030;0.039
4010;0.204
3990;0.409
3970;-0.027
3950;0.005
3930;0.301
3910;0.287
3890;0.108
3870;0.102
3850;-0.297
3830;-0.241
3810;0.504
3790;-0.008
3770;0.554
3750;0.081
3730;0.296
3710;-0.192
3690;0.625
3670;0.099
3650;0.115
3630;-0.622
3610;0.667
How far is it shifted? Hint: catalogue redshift 0.30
